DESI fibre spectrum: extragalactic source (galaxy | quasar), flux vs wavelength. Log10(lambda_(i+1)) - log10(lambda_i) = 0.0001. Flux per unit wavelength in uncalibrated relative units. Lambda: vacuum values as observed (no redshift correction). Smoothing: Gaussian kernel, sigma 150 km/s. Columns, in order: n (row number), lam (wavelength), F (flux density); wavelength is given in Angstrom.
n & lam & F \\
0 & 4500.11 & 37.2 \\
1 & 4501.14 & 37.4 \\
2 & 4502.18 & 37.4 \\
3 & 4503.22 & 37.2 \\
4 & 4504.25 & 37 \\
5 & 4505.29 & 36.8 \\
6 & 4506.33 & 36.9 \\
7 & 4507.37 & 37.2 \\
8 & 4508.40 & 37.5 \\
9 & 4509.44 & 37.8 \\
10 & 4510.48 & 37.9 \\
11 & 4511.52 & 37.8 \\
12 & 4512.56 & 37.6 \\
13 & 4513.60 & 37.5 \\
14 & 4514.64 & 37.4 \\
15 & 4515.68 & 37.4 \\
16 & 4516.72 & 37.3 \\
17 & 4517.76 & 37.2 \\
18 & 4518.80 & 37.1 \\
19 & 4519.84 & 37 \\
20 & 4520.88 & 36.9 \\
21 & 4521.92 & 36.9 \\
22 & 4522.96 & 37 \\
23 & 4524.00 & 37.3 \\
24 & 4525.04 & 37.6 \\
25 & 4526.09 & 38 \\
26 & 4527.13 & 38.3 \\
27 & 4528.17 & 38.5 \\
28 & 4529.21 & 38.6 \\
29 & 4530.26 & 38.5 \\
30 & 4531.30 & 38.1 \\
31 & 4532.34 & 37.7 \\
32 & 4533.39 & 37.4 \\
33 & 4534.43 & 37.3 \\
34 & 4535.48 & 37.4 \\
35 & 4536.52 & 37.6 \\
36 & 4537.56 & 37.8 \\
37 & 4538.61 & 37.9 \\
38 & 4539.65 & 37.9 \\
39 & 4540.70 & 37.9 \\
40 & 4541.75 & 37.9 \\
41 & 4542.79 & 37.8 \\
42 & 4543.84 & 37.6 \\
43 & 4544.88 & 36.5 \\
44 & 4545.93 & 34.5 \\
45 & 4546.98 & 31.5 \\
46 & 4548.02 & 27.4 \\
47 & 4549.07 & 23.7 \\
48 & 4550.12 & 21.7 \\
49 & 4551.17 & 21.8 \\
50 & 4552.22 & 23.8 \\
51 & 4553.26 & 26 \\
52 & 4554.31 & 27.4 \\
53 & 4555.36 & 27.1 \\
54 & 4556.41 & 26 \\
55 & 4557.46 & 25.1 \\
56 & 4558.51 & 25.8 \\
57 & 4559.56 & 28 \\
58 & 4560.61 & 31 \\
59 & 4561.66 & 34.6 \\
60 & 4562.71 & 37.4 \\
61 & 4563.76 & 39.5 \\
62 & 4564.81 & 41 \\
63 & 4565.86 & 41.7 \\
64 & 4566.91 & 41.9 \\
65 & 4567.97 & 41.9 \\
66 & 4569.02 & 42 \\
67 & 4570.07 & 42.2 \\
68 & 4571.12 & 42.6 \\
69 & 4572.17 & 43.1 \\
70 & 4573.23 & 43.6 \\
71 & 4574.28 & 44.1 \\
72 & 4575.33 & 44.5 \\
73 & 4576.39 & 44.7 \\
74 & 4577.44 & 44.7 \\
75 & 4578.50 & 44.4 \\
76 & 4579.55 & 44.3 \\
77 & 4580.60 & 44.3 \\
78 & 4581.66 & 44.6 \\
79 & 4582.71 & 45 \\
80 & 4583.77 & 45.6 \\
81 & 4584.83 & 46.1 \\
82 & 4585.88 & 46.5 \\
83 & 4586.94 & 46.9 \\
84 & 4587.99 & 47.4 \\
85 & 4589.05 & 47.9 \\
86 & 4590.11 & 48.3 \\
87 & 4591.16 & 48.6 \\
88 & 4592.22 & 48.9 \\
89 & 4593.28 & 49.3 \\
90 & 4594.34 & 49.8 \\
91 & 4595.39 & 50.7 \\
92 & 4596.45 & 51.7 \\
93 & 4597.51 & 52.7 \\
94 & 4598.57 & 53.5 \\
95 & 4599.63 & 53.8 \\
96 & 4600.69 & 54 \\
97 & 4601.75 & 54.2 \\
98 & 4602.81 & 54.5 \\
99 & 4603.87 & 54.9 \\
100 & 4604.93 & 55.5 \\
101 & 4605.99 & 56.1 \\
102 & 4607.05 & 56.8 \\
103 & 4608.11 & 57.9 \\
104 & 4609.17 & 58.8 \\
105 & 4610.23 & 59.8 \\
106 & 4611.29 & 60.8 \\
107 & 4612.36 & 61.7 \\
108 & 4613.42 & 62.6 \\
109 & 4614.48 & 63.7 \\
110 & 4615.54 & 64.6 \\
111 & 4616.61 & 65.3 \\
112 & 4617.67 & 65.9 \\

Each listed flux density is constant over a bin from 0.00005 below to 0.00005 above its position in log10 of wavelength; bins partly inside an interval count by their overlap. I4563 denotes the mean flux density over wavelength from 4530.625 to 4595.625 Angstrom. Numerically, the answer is 38.6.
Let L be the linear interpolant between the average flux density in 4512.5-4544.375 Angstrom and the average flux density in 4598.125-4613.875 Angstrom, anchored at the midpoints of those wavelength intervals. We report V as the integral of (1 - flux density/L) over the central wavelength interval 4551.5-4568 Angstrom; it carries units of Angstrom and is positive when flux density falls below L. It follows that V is 4.9 Angstrom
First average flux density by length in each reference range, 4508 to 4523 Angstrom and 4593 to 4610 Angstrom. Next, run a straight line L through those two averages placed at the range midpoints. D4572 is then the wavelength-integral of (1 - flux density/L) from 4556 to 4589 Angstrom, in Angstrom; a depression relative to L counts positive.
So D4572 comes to 5.3 Angstrom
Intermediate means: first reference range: 37.4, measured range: 40.8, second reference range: 54.2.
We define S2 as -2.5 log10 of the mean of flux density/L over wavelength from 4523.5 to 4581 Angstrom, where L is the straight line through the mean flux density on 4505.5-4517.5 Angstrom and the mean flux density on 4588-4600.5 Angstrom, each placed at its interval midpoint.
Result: 0.20 mag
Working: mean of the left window 37.4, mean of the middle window 36.3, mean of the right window 50.4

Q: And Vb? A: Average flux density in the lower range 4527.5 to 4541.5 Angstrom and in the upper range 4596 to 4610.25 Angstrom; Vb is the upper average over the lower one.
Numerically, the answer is 1.46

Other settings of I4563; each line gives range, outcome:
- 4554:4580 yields 38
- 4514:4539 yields 37.6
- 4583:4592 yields 47.1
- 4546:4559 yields 25.9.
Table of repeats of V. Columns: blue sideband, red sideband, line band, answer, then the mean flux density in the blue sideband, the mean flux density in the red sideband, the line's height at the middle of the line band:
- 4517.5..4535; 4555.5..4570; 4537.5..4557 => 2.8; 37.6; 35.1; 36.2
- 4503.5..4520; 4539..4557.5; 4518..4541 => -2.6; 37.3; 30.3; 33.9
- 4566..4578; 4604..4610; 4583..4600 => 0.6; 43.1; 57.1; 50.9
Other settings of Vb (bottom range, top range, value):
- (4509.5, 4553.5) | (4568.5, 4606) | 1.35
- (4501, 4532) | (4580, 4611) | 1.37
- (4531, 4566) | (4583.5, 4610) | 1.58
